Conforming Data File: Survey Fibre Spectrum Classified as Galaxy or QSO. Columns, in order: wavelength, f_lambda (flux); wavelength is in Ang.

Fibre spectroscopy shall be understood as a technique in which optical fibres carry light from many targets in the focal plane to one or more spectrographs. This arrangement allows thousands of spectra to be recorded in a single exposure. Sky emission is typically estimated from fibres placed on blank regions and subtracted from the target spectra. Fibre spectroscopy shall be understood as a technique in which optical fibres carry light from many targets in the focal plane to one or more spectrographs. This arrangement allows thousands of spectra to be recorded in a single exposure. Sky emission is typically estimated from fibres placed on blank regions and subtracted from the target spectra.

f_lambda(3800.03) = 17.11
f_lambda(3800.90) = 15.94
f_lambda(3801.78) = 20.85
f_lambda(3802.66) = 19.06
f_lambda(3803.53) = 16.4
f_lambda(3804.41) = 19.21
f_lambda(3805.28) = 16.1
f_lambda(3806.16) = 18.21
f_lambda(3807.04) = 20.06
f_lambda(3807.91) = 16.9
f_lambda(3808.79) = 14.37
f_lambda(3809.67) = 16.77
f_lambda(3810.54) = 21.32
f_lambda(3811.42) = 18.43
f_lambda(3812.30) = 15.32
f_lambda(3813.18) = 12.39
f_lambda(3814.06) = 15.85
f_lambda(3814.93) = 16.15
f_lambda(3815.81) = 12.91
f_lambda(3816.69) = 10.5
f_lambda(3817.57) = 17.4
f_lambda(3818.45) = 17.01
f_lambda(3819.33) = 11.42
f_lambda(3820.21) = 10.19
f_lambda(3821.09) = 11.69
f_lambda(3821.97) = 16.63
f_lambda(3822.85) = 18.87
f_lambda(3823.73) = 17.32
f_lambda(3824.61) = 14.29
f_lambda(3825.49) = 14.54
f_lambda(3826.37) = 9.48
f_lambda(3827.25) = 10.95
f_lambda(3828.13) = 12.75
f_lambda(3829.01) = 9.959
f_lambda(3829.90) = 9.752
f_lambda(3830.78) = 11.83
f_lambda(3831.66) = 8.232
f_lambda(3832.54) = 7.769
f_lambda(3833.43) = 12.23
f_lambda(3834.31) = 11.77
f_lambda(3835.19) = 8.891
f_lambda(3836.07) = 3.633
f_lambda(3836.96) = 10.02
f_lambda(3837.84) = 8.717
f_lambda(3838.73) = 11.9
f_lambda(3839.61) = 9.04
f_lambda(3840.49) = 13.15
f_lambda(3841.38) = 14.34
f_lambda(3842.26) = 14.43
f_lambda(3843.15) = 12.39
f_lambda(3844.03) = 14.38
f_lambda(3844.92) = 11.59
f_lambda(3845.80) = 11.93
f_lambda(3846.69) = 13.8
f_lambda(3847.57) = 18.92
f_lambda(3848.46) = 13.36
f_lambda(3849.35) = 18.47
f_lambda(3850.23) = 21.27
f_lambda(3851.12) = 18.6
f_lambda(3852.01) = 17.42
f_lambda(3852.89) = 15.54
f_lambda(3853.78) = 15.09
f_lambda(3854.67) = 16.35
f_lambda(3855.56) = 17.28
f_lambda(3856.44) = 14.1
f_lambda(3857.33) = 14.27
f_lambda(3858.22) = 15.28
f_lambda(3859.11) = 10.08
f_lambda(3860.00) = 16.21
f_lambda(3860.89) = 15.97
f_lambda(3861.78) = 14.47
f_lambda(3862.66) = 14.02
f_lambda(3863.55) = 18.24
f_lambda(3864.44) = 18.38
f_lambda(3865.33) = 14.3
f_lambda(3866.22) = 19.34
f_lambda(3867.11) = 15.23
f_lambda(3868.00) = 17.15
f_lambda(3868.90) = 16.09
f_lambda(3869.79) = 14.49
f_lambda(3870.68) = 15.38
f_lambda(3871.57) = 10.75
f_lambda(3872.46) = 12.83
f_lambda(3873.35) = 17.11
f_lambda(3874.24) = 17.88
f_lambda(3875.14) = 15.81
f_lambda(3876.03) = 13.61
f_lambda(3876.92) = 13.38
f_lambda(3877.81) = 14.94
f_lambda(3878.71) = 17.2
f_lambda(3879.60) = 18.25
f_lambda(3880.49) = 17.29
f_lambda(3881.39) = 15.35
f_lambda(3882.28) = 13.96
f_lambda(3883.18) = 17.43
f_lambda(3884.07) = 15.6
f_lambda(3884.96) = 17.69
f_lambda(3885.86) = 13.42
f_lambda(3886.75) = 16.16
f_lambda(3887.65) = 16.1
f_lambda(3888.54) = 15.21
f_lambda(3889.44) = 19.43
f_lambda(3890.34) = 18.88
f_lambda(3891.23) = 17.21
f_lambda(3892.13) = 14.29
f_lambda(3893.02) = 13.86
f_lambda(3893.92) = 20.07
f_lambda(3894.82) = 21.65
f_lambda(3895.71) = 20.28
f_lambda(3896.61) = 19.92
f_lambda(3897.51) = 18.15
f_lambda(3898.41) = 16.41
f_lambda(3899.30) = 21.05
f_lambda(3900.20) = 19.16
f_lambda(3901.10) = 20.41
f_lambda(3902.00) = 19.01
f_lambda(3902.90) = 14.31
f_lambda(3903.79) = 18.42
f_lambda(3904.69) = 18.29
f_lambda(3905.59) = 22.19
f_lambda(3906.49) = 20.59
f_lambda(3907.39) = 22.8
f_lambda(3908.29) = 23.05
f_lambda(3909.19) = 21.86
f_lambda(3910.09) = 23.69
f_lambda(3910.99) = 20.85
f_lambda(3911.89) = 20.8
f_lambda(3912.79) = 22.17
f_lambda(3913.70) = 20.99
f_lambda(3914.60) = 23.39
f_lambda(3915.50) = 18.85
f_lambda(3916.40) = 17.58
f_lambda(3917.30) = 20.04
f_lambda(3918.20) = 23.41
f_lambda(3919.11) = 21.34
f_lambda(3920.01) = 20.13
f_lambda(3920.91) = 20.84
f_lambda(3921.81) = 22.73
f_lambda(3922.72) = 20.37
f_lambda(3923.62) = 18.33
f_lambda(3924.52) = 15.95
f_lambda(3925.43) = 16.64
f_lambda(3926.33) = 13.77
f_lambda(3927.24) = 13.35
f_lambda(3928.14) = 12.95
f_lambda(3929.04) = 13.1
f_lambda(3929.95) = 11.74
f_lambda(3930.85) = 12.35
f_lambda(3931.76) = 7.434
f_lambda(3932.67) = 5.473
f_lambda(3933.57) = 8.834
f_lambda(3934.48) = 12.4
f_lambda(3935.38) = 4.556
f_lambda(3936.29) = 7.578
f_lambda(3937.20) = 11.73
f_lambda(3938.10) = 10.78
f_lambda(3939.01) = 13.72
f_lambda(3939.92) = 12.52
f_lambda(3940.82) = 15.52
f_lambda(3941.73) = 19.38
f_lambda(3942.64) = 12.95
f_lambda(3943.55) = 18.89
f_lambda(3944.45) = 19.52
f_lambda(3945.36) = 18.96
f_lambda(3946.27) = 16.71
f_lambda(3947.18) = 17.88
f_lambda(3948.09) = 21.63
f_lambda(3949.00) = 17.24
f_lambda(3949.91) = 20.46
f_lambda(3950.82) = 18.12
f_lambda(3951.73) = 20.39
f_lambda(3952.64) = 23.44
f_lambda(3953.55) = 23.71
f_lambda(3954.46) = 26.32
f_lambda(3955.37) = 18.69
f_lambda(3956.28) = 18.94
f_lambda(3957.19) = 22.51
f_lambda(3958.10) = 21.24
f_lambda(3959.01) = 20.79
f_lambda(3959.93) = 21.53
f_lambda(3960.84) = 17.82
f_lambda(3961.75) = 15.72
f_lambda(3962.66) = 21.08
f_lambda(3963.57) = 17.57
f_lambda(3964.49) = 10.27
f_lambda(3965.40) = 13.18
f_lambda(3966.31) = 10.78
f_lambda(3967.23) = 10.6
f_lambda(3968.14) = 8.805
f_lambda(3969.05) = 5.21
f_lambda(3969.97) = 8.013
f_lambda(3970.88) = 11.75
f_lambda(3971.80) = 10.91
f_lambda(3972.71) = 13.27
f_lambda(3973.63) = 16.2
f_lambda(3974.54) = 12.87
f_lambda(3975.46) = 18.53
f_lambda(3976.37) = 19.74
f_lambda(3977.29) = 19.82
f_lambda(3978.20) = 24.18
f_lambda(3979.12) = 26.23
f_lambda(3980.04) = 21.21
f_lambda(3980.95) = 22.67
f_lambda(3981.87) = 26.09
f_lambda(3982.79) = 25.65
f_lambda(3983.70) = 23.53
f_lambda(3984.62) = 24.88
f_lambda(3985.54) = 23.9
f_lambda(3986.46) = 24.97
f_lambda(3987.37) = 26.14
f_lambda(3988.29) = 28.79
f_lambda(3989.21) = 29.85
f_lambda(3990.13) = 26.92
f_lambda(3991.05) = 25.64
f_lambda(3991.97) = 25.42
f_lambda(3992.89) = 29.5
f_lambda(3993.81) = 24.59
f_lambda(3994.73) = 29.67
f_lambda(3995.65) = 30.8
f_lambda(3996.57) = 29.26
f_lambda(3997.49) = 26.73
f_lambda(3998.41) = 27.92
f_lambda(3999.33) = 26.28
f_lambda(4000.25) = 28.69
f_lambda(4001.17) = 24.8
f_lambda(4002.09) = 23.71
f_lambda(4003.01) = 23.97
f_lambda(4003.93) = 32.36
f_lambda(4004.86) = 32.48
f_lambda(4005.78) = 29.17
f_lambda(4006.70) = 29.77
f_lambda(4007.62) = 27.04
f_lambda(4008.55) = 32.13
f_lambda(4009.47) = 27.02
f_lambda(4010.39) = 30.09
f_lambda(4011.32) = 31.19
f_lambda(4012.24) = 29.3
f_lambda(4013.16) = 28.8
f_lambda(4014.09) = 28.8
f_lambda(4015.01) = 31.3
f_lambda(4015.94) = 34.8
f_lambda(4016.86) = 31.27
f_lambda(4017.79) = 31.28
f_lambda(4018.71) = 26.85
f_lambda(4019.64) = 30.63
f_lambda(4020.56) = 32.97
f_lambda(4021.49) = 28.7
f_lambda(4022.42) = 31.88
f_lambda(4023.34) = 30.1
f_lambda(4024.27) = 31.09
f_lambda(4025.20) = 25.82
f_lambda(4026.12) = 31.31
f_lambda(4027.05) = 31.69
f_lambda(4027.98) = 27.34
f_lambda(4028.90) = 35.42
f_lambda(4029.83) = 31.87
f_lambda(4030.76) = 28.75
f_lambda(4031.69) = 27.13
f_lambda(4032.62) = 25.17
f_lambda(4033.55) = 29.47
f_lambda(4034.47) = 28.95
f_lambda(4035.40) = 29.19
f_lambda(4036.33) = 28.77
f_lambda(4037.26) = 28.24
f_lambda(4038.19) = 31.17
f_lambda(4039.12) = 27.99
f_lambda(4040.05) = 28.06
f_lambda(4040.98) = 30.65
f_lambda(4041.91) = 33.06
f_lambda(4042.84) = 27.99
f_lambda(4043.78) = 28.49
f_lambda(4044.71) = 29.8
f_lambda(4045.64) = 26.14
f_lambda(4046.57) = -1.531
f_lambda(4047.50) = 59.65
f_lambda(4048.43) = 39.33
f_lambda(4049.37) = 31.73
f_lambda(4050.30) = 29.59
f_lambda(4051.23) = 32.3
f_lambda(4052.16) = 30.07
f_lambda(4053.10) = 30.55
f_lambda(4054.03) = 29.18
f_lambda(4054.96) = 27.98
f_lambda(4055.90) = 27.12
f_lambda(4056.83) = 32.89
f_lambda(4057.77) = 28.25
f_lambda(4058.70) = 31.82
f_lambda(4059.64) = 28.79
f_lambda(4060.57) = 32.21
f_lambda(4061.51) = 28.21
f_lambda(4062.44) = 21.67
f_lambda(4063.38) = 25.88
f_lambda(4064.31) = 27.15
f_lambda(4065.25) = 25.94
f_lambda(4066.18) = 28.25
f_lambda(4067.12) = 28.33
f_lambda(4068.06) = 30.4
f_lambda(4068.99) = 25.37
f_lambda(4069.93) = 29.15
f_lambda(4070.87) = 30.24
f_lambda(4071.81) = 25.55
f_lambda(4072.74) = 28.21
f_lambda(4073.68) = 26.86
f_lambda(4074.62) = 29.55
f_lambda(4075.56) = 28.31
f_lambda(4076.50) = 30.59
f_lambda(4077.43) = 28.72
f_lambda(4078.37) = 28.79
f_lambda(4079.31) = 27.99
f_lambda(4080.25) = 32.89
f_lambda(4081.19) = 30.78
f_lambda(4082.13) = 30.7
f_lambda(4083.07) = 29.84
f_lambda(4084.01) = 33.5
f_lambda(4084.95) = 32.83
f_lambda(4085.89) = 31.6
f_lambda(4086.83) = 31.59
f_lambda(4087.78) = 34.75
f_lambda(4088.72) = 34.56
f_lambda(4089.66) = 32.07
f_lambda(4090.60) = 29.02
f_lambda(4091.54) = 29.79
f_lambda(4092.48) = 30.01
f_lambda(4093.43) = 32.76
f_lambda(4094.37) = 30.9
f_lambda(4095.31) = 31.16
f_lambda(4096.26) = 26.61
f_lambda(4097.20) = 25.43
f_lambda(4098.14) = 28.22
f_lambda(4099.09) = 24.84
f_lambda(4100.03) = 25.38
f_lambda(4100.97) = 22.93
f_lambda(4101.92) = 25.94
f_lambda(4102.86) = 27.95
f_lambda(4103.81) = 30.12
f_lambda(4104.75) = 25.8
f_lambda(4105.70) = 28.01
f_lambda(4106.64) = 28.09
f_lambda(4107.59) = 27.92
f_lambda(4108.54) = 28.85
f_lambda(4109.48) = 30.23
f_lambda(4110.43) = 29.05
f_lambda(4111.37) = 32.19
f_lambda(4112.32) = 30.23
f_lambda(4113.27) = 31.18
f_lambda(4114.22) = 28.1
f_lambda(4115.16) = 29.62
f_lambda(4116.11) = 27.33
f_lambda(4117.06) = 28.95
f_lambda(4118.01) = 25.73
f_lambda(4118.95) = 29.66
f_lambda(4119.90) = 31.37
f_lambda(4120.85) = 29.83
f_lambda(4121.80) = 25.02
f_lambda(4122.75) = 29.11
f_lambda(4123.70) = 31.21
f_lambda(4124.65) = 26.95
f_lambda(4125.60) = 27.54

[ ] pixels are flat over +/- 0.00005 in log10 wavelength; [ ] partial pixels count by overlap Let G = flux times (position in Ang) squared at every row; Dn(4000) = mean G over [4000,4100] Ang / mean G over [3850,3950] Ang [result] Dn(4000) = 1.90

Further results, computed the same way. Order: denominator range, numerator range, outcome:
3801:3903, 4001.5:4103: 2.14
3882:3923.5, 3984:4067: 1.60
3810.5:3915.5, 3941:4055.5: 1.70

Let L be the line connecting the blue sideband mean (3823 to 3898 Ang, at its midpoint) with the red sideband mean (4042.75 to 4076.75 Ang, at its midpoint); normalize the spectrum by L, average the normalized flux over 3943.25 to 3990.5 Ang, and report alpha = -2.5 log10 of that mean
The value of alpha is 0.16 mag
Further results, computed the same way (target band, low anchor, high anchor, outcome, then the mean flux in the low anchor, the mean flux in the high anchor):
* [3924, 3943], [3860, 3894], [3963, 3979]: 0.22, 15.9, 14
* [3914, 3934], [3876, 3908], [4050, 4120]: 0.19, 17.6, 29.1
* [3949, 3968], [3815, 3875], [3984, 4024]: 0.30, 13.9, 28.6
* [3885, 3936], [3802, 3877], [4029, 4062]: 0.12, 14.5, 29.7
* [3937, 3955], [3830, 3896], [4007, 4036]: 0.25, 14.8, 29.9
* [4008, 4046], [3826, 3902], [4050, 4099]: -0.14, 15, 29.5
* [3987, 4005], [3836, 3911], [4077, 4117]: -0.17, 16.3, 29.5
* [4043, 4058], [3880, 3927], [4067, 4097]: -0.07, 18.8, 30.1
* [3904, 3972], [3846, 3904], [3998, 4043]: 0.28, 16.5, 29.5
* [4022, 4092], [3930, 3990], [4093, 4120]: -0.20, 17.5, 28.4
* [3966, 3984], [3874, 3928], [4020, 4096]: 0.38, 18.4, 29.8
